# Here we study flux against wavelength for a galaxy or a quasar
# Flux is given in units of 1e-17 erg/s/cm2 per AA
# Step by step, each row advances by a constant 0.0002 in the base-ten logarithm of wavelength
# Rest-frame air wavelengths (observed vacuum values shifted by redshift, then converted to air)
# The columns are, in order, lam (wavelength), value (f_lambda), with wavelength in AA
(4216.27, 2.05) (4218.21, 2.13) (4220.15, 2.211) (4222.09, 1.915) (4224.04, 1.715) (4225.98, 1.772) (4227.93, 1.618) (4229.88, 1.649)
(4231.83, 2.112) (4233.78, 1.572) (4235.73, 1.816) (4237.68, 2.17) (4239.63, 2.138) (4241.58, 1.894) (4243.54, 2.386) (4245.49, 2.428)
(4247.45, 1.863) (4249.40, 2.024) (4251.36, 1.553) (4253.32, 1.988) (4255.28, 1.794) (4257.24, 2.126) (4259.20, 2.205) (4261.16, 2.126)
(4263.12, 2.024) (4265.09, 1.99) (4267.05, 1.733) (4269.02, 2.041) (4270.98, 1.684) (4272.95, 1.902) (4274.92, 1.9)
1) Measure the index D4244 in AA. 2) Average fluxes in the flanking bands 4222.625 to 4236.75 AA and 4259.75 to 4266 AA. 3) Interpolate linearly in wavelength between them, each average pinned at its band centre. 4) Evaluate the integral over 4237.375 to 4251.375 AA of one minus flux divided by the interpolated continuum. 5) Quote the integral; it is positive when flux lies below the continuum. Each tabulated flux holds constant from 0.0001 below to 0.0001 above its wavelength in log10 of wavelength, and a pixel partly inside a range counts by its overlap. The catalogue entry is -1.5 AA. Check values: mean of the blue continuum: 1.76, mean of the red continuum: 2.06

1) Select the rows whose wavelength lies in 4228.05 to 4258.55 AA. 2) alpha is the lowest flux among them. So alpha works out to 1.553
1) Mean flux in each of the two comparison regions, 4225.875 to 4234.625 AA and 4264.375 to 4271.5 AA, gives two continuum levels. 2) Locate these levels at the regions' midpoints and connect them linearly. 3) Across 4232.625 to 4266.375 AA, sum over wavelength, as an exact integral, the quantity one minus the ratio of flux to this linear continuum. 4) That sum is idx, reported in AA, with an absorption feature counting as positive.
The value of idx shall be -3.7 AA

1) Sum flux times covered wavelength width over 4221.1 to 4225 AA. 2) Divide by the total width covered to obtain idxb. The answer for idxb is 1.82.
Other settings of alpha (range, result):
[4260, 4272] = 1.684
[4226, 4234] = 1.572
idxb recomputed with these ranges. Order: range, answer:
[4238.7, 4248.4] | 2.14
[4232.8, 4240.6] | 1.92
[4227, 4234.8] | 1.74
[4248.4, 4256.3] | 1.84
